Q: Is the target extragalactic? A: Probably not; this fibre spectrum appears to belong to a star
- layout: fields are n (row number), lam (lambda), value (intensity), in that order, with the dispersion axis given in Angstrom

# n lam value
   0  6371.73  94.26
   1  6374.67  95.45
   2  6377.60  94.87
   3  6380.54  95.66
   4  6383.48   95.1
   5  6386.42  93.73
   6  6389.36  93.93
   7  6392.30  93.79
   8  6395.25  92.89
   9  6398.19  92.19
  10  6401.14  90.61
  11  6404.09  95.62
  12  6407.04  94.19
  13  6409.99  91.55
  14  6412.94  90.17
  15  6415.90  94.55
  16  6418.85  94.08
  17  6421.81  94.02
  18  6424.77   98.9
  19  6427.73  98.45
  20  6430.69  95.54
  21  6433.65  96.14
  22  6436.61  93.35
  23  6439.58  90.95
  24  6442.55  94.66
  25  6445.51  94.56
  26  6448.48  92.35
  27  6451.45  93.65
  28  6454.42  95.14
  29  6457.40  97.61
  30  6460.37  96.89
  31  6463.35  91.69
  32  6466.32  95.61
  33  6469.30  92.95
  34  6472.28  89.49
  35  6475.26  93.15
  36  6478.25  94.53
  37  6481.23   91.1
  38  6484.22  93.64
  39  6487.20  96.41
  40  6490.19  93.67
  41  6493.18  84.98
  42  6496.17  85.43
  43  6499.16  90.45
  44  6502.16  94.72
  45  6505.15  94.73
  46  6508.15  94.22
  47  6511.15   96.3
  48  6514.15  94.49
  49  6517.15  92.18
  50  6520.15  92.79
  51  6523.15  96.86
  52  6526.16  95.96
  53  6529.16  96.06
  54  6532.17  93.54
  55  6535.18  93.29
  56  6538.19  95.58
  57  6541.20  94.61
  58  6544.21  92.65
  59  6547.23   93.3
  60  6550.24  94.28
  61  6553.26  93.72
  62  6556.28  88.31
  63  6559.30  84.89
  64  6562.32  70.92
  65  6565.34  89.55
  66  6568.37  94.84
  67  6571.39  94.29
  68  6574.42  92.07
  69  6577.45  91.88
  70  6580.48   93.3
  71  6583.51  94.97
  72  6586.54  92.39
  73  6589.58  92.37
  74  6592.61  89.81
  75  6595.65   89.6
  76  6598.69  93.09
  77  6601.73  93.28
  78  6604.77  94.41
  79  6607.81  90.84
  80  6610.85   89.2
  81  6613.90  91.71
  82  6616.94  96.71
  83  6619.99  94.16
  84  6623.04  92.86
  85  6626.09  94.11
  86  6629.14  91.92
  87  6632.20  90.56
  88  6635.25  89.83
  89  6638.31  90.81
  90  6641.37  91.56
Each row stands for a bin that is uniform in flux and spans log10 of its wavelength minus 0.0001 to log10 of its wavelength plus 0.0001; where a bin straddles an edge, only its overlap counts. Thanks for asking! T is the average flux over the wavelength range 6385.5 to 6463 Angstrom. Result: 94.2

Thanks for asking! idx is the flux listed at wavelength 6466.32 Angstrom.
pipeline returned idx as 95.61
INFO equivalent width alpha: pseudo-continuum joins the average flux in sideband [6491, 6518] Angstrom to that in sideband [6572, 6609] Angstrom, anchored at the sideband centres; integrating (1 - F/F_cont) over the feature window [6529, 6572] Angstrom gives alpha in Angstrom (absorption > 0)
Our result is 0.51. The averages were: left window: 92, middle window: 91.1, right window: 92.4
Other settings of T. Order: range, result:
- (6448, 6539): 93.5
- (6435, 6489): 93.8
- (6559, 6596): 90.3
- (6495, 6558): 93.5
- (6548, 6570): 88.3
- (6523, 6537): 95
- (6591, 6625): 92.4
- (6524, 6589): 92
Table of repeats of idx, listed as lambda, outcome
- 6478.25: 94.53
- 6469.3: 92.95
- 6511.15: 96.3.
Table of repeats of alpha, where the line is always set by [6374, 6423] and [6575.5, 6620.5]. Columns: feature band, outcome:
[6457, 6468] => -0.23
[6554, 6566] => 1.17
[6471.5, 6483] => 0.11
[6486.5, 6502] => 0.47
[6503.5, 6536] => -0.59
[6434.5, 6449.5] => 0.01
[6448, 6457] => -0.10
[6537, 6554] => -0.22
